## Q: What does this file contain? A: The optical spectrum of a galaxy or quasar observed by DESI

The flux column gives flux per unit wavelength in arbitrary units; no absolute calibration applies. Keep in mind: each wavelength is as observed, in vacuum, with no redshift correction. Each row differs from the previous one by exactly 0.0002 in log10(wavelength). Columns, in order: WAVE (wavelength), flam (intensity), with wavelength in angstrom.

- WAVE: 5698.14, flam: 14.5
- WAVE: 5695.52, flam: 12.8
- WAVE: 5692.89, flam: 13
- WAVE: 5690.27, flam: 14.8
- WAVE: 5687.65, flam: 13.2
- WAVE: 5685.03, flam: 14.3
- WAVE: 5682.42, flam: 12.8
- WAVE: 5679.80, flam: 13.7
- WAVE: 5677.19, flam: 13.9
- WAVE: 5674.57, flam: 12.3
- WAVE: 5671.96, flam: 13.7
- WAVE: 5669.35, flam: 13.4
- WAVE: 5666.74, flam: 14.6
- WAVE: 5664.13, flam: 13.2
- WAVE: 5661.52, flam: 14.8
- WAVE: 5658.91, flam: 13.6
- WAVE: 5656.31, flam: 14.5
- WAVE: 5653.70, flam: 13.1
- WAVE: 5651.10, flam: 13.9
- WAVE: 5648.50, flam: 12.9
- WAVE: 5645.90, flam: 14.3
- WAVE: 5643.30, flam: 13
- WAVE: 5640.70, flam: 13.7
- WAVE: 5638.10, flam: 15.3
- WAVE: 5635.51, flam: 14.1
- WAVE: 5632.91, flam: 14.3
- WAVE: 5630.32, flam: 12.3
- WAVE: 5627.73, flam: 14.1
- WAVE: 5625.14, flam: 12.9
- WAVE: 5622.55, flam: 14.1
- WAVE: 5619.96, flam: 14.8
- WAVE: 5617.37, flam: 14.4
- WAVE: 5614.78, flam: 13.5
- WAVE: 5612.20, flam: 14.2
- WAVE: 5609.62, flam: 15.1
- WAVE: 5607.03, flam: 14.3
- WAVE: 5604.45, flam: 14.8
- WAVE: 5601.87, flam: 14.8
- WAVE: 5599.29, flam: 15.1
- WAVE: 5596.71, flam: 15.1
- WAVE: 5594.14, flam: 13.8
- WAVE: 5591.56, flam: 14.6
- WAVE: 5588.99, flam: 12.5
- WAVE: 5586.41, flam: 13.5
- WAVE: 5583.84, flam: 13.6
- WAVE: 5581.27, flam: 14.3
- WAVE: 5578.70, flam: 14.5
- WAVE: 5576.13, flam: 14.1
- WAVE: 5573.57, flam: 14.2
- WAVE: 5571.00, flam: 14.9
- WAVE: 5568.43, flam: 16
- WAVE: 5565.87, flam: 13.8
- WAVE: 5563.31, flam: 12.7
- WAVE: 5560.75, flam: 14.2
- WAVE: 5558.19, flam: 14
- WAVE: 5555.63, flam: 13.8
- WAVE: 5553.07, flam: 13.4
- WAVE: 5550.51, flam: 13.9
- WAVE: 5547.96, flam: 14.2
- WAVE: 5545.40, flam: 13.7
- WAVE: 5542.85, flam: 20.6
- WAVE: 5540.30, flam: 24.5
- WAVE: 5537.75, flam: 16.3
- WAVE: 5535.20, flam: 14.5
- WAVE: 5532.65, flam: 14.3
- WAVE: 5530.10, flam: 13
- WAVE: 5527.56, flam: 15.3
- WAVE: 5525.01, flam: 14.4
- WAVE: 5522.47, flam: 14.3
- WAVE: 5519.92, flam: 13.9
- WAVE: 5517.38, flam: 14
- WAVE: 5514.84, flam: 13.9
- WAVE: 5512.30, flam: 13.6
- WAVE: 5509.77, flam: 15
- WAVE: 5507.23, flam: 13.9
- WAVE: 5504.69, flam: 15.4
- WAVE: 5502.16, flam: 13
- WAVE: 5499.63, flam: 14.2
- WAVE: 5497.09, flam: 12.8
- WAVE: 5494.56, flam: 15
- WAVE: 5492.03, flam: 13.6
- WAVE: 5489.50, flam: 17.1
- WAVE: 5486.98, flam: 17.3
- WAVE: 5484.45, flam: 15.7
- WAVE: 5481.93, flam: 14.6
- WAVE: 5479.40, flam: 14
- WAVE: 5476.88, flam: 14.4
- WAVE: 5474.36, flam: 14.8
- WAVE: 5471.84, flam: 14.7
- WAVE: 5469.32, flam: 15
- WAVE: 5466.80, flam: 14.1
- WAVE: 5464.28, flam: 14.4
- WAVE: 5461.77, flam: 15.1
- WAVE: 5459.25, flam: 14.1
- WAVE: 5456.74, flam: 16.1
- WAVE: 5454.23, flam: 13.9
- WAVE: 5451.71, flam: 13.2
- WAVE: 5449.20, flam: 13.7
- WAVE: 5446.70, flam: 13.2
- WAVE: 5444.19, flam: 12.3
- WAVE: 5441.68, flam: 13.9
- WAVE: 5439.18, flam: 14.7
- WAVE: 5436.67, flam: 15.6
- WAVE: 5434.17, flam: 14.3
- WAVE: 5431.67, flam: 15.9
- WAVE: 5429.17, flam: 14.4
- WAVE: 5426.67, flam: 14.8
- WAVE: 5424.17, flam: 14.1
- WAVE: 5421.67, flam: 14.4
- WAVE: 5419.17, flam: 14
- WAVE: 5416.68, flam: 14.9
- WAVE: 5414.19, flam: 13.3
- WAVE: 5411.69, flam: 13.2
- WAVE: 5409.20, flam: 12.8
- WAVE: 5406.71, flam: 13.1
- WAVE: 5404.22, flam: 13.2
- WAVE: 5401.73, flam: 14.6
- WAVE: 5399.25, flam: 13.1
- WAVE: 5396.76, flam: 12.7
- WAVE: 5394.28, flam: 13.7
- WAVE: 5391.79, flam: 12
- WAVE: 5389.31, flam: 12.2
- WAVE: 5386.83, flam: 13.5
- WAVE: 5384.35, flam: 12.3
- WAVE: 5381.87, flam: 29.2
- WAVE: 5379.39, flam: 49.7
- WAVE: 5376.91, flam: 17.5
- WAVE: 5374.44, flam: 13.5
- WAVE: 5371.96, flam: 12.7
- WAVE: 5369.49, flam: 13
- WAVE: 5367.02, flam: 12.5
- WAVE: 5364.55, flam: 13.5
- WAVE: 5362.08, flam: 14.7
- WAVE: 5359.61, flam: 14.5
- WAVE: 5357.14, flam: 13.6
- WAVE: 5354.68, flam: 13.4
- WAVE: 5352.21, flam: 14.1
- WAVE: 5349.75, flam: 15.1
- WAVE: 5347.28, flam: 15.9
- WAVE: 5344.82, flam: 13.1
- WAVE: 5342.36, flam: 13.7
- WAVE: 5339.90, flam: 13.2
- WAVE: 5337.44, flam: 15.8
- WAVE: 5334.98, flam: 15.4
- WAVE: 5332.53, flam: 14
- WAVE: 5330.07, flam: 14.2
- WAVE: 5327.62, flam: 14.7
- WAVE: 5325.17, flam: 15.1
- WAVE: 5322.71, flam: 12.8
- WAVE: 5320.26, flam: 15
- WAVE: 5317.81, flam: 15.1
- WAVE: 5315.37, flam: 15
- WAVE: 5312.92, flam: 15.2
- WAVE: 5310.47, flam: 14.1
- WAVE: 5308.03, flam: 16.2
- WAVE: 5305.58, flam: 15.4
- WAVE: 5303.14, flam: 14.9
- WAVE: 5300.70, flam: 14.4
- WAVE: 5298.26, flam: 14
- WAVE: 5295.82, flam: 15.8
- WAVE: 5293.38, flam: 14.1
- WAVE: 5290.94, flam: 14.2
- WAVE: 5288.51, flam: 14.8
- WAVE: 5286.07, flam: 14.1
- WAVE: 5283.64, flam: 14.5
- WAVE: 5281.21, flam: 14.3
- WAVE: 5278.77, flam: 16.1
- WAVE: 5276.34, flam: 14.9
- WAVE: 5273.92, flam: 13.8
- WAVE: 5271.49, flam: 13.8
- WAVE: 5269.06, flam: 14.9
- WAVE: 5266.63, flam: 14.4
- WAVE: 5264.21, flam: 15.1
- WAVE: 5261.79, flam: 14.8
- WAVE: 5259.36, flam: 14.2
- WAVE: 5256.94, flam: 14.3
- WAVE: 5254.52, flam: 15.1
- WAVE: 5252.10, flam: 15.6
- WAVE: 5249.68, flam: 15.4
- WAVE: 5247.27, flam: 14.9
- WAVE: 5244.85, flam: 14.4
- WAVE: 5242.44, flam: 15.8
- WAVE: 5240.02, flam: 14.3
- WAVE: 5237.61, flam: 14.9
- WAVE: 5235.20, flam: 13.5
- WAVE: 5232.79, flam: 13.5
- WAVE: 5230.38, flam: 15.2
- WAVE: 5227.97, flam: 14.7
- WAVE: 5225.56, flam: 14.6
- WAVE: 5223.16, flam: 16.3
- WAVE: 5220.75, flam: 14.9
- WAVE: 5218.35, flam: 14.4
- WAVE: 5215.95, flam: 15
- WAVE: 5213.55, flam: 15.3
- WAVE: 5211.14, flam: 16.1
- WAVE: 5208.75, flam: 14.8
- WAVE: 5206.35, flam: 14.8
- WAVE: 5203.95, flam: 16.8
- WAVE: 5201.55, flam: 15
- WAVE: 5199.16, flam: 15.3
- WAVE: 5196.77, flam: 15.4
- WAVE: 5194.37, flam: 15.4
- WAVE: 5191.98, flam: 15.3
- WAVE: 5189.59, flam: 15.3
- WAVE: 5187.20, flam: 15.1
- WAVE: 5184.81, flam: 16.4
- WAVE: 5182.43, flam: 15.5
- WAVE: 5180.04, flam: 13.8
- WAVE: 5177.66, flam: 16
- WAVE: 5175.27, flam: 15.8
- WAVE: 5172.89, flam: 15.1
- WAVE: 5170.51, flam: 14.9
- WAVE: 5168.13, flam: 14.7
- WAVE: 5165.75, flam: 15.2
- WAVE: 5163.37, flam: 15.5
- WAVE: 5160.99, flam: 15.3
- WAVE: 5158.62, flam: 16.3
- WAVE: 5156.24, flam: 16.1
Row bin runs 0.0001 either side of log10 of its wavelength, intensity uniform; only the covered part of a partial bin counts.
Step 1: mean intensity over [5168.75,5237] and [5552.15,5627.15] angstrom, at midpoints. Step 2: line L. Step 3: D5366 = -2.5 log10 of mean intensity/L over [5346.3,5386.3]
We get -0.17 mag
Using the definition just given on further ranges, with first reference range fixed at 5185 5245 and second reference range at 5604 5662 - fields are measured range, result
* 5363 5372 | 0.13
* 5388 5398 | 0.16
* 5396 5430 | 0.06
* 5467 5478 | -0.02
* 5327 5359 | 0.03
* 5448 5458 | 0.02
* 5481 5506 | -0.04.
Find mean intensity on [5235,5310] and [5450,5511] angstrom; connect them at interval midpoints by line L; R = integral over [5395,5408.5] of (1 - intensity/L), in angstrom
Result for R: 1.2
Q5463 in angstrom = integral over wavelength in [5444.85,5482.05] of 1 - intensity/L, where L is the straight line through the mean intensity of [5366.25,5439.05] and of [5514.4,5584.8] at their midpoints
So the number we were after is 2.2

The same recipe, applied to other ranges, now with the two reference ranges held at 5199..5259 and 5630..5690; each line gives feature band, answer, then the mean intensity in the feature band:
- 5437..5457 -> 0.7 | 13.8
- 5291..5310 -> -0.2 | 14.9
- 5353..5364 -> 0.4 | 14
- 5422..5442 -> -0.5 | 14.7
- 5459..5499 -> -1.5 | 14.8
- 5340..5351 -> 0.2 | 14.3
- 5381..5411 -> 0.7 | 14.2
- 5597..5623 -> -1.2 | 14.5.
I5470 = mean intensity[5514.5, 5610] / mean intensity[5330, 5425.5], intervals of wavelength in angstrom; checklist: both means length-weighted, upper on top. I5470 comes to 1.0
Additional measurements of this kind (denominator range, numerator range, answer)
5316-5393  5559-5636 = 0.90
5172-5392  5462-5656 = 0.95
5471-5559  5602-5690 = 0.93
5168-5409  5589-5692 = 0.93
